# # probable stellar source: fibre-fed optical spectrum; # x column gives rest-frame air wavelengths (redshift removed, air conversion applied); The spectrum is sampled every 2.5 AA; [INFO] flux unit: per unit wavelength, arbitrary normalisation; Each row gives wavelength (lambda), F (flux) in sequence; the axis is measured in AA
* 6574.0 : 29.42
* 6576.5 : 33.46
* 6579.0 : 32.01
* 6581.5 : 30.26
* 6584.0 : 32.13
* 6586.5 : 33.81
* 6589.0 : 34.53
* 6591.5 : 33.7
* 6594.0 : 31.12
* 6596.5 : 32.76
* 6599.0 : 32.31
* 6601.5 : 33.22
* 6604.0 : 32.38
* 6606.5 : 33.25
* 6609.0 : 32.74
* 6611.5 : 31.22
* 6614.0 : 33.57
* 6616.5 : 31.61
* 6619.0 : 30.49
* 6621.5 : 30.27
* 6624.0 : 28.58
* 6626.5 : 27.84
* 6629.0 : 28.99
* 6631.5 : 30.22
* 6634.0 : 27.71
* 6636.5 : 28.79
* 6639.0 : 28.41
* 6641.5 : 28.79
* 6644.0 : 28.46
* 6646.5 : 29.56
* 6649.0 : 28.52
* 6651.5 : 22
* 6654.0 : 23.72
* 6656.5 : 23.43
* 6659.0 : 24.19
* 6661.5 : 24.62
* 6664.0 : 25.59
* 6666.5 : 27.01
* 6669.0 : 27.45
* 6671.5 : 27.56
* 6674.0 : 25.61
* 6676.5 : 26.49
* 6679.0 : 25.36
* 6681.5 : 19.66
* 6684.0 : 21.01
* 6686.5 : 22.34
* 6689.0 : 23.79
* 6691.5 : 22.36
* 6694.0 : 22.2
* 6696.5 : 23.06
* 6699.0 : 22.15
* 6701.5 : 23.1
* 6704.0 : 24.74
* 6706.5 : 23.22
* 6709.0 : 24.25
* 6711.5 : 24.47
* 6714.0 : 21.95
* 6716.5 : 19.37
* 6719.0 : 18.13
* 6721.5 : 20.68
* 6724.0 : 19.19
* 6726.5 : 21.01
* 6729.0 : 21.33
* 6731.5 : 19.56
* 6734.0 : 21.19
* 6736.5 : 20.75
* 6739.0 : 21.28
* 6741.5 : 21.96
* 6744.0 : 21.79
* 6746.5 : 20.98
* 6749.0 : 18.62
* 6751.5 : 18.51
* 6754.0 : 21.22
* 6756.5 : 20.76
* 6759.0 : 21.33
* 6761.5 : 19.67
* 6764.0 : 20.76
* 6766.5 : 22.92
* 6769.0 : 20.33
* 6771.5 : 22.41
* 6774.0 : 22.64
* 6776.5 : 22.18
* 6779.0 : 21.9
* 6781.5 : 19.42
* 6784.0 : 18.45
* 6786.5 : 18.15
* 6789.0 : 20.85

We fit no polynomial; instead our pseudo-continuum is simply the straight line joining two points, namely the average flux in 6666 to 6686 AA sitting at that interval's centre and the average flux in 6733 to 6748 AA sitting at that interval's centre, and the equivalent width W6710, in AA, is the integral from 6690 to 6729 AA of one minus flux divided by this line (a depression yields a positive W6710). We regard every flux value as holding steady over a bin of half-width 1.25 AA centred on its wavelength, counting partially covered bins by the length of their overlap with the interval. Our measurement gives 1.7 AA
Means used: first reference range 24.8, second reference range 21.3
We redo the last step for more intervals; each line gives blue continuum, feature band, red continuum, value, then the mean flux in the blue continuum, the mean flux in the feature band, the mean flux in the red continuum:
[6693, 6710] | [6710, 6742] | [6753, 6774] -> 2.3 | 23.2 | 20.8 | 21.3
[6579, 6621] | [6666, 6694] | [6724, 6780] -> 2.3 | 32.4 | 24.3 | 21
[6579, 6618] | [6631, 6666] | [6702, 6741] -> 1.8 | 32.5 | 26.6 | 21.5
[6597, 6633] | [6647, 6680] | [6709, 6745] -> 1.4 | 31.2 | 25.6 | 21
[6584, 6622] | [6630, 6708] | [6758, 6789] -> 7.8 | 32.5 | 25.2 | 20.8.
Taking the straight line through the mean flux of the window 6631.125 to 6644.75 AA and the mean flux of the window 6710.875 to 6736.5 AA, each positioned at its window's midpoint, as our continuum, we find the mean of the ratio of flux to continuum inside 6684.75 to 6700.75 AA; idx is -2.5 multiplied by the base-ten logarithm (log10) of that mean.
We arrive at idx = 0.041 mag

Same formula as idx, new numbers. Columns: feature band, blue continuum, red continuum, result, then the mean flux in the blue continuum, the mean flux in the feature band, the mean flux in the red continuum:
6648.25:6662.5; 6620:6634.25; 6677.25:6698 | 0.08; 29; 24.3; 22.6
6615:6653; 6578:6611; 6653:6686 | -0.01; 32.6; 28.7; 24.7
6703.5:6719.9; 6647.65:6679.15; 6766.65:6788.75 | 0.06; 25.5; 22.3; 20.8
